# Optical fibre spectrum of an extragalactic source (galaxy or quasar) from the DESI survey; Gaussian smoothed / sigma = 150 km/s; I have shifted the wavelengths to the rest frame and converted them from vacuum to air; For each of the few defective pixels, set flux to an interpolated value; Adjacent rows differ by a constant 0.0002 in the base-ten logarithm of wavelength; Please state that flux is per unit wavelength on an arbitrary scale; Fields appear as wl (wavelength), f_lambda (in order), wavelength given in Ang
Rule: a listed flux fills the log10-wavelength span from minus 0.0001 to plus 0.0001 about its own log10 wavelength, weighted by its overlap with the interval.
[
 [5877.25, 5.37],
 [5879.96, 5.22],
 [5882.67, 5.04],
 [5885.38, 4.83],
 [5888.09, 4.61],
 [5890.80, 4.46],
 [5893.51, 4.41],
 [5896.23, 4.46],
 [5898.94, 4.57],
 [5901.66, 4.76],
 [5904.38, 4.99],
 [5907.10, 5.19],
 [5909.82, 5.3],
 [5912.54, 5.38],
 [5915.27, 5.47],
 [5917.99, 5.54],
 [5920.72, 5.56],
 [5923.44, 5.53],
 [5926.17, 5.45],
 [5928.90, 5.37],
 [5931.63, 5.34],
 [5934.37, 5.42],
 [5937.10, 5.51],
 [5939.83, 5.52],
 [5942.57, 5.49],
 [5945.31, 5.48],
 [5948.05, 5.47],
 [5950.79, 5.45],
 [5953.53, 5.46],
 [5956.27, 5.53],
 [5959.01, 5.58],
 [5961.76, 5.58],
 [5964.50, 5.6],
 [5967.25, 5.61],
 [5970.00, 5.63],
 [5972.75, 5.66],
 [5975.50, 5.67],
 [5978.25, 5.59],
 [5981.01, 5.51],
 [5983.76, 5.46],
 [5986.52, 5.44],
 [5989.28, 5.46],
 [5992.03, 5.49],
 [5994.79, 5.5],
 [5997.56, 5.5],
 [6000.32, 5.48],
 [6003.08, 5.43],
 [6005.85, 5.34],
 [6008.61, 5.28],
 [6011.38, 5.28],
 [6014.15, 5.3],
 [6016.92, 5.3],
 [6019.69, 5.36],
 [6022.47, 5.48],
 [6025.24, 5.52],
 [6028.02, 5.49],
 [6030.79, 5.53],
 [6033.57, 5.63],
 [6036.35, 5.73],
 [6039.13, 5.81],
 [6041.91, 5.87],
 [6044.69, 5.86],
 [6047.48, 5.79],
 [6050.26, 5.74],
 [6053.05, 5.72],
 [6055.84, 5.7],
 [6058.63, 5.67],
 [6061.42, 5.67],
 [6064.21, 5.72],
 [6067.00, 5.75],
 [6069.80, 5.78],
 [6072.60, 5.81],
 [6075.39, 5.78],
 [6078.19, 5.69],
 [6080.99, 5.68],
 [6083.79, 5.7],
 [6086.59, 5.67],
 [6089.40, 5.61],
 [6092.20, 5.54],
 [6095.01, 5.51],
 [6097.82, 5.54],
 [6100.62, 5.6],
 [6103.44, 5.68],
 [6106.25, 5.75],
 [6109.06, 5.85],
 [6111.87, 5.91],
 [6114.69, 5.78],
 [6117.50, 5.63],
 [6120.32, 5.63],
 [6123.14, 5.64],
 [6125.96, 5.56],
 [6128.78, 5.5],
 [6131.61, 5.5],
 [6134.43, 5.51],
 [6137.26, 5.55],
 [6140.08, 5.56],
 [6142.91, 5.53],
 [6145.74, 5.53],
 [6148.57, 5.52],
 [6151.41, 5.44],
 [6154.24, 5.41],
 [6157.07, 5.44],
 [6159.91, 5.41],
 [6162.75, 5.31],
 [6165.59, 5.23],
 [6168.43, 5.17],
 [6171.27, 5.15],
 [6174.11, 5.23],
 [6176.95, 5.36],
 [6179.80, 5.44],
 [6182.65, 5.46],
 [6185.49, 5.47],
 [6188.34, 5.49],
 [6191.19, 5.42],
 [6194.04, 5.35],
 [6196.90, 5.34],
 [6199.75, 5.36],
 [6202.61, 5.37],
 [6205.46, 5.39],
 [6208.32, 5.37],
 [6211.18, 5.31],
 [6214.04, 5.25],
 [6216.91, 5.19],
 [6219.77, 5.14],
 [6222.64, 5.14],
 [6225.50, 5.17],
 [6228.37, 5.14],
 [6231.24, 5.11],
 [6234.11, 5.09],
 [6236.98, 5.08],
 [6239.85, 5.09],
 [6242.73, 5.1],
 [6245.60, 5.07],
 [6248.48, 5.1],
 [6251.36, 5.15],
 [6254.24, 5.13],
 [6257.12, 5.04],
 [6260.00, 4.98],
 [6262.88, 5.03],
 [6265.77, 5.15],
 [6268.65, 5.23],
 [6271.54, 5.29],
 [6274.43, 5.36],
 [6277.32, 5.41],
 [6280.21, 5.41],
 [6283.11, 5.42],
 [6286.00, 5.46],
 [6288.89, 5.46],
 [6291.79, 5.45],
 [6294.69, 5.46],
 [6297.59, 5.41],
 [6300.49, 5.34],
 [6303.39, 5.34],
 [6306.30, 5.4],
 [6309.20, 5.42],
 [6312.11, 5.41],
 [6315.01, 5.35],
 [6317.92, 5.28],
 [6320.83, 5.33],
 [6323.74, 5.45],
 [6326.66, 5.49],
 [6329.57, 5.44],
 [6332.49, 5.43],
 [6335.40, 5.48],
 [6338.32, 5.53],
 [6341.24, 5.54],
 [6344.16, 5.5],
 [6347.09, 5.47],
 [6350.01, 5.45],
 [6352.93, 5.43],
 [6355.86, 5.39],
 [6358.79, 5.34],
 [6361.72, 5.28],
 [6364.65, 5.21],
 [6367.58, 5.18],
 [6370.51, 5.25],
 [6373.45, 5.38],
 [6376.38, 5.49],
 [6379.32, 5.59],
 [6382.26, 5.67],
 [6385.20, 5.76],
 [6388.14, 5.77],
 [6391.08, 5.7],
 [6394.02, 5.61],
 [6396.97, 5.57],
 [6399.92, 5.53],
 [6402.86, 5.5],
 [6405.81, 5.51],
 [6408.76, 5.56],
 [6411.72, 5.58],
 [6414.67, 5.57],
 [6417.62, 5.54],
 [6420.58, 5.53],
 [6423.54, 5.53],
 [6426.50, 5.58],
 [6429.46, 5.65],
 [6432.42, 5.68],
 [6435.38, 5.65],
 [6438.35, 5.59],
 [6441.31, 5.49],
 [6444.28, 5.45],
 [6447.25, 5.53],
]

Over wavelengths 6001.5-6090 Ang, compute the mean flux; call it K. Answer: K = 5.62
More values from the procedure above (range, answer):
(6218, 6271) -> 5.11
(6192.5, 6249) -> 5.21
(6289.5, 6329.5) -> 5.4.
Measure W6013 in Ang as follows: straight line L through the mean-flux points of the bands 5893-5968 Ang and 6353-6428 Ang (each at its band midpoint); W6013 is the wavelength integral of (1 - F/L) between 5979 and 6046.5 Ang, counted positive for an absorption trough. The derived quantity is -1.8 Ang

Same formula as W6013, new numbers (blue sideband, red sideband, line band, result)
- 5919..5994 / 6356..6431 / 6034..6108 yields -2.6 Ang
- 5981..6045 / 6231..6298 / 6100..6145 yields -2.1 Ang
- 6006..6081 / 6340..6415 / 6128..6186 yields 1.7 Ang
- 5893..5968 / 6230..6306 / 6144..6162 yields -0.6 Ang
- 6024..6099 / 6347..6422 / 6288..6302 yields 0.3 Ang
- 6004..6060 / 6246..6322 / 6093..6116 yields -0.9 Ang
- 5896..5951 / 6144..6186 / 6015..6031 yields -0.3 Ang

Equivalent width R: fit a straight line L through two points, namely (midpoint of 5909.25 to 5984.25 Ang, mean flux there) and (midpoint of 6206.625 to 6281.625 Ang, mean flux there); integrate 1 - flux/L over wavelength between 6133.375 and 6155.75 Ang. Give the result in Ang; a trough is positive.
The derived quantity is -0.9 Ang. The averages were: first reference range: 5.51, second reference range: 5.17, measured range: 5.51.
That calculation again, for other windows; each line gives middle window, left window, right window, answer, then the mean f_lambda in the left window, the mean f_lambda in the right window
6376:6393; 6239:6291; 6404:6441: -0.56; 5.22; 5.58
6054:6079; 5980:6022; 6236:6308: -1.67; 5.41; 5.26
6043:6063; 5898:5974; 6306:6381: -1.21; 5.41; 5.41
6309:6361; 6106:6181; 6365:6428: 0.94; 5.5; 5.54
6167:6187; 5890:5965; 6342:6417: 0.27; 5.28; 5.49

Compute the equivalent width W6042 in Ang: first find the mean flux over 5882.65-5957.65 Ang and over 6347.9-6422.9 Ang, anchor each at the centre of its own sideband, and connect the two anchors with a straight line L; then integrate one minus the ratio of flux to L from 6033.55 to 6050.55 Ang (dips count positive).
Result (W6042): -1.6 Ang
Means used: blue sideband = 5.2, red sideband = 5.5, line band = 5.79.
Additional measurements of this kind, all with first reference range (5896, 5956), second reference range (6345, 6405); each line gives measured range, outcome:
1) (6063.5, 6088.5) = -1.64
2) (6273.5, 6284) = 0.09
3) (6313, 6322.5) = 0.23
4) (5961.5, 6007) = -1.54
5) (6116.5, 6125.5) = -0.39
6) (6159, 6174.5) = 0.46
